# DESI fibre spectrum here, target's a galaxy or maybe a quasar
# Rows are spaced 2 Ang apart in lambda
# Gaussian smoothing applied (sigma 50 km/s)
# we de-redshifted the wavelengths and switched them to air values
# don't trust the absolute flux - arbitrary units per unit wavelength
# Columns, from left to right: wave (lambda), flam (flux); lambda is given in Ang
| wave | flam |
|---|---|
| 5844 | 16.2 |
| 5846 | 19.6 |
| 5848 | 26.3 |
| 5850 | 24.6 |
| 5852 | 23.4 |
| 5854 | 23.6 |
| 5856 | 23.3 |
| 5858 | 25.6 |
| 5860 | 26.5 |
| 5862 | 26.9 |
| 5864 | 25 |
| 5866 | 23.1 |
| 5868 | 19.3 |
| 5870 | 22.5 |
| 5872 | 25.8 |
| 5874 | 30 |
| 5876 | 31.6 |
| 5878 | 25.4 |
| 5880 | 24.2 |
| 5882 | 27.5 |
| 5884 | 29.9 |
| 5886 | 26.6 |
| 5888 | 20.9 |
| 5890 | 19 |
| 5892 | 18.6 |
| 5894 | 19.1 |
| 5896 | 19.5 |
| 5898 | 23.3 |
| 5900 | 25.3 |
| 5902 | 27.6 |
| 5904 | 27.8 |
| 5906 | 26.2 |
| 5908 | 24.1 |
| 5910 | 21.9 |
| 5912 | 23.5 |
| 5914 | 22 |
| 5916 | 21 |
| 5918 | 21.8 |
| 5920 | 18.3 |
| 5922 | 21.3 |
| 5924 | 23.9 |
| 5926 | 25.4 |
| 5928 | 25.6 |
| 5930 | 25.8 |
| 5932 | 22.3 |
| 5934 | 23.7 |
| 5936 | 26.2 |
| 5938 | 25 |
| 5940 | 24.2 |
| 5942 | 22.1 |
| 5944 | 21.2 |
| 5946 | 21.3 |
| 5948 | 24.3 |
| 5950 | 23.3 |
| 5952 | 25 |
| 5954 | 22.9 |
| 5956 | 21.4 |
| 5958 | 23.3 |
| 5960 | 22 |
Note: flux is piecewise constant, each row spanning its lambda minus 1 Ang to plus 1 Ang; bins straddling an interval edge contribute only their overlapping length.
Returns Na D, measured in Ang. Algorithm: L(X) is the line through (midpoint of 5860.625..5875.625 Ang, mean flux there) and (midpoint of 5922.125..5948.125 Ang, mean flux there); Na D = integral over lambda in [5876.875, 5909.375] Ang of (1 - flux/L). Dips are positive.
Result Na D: 0.6 Ang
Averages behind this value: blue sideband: 25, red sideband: 23.8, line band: 24.1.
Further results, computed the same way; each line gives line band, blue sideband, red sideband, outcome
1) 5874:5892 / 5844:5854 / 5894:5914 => -1.5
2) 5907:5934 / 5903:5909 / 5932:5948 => 2.2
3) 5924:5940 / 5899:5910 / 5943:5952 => -0.6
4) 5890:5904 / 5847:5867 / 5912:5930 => 0.6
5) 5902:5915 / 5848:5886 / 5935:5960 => -0.1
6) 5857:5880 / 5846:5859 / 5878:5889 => -0.5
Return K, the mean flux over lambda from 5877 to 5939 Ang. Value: 23.6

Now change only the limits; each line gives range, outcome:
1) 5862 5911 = 24.4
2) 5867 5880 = 25.6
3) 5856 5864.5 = 25.7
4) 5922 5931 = 24.7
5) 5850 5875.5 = 24.7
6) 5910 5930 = 22.7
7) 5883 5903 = 23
